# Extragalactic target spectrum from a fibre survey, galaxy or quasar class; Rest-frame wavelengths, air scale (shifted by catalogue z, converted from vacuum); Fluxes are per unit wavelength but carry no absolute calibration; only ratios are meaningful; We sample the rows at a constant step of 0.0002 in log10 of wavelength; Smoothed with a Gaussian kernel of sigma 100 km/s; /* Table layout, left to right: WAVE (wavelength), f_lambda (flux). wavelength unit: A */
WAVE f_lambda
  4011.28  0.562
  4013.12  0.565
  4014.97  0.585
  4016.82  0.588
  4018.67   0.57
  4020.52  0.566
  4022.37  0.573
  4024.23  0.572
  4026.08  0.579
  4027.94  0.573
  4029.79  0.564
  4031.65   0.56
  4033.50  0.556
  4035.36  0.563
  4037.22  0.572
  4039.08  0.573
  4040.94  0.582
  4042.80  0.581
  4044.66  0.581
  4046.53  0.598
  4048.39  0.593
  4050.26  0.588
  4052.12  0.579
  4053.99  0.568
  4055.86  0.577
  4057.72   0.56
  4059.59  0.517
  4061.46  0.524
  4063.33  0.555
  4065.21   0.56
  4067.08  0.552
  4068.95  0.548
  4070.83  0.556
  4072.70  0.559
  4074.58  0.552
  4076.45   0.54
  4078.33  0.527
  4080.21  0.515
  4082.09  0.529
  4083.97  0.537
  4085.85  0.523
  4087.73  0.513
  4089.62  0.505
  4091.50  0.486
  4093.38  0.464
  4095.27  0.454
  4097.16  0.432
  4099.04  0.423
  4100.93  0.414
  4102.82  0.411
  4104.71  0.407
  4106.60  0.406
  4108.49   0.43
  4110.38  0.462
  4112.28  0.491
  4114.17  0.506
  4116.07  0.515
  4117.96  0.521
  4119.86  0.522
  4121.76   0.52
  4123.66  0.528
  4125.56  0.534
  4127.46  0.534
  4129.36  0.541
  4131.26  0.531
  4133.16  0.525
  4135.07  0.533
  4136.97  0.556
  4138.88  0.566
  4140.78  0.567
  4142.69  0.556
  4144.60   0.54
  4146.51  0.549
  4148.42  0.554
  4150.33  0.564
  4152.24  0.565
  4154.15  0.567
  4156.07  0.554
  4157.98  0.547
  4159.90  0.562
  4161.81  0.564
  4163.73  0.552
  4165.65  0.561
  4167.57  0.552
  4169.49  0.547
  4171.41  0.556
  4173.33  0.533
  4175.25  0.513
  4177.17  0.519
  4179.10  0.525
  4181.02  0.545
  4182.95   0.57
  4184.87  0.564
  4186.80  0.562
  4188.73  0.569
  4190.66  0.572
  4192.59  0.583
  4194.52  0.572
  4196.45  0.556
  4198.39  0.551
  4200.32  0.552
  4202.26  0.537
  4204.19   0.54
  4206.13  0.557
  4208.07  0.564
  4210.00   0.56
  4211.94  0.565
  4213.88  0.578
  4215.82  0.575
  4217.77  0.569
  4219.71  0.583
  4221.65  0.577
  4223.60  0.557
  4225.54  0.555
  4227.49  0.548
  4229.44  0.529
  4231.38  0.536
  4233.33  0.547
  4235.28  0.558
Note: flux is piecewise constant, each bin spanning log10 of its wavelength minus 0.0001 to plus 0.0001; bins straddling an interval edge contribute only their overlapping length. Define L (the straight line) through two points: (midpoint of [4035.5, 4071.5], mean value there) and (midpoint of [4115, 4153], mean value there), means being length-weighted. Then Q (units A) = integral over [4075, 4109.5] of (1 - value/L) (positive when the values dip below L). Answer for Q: 5.0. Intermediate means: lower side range 0.566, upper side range 0.541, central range 0.474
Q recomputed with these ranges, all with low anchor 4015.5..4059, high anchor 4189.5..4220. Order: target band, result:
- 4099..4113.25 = 3.5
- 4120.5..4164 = 1.5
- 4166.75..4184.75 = 0.8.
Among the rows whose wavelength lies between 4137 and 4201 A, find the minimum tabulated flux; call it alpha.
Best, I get 0.513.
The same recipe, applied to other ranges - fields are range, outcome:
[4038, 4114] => 0.406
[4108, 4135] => 0.43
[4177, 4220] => 0.519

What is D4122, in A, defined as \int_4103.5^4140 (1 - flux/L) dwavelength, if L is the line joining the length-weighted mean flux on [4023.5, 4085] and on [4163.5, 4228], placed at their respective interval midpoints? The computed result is 3.4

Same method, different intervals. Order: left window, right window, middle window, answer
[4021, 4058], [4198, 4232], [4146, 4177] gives 0.62 A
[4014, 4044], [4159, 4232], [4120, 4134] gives 0.81 A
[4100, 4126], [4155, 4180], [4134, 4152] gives -1.42 A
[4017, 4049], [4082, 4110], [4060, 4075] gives -1.12 A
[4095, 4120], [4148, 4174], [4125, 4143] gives -1.40 A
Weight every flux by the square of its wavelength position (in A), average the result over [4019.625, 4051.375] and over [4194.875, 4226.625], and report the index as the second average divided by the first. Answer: 1.06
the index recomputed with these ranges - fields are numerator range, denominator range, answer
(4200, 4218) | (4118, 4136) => 1.10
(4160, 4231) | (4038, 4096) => 1.09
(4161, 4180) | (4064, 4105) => 1.13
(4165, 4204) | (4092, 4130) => 1.20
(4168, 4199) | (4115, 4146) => 1.06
